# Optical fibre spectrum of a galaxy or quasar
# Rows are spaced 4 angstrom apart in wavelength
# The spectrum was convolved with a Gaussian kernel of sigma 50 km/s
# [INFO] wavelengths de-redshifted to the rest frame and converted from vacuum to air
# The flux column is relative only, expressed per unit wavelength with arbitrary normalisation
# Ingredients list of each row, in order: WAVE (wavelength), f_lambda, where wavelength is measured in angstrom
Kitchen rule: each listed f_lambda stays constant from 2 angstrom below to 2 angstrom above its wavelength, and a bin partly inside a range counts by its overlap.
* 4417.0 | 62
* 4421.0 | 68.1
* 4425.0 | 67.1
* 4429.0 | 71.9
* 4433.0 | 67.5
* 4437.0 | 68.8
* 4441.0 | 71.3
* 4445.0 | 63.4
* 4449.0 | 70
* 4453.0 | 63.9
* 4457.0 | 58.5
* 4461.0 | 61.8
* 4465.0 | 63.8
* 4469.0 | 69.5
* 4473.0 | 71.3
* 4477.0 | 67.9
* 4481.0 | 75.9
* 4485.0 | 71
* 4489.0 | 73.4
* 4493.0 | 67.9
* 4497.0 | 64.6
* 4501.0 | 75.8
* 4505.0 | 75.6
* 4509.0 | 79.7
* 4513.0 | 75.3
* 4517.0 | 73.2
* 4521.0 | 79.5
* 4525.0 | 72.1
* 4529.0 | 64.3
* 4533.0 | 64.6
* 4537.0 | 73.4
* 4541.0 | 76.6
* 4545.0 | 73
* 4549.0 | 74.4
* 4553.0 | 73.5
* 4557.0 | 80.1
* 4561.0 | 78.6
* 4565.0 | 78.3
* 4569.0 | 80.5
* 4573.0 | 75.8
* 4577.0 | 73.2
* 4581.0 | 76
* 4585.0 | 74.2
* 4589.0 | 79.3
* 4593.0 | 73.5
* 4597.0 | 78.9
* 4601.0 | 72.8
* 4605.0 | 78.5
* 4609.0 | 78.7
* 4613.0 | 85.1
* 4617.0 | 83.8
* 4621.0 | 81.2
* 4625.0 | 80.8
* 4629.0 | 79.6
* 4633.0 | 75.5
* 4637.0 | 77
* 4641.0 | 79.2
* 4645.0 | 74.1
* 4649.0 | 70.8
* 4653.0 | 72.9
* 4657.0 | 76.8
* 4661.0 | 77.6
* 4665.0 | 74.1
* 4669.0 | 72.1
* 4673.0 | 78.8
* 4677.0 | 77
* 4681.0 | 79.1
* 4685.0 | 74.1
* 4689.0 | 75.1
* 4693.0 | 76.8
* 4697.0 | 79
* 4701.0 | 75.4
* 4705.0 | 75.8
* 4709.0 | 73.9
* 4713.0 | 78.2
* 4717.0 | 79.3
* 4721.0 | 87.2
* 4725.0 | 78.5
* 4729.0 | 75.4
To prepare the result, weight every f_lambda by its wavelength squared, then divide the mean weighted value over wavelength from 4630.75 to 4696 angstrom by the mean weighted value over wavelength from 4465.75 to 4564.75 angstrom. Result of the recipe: 1.1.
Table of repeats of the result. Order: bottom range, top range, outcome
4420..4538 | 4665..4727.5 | 1.22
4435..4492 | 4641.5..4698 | 1.22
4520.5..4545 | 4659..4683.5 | 1.14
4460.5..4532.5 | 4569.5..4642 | 1.15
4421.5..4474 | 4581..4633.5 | 1.26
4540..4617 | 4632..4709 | 1.02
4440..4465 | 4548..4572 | 1.26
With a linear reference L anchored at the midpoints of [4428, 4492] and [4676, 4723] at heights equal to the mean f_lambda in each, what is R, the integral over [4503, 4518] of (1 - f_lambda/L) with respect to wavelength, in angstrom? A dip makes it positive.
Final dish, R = -1.3 angstrom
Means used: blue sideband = 68.1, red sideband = 77.6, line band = 76.1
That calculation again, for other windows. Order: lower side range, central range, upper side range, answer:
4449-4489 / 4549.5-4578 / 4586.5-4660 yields -1.3 angstrom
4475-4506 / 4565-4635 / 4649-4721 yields -3.7 angstrom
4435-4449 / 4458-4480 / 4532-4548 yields 0.8 angstrom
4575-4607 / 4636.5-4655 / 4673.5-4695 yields 0.4 angstrom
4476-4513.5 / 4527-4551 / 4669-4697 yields 0.9 angstrom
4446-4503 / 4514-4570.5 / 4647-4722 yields -2.9 angstrom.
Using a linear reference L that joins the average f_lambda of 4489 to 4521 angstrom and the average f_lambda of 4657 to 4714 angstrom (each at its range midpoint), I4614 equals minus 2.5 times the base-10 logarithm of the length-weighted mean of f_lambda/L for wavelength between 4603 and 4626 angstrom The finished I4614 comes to -0.09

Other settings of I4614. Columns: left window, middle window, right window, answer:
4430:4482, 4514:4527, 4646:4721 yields -0.08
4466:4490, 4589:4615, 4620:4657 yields -0.04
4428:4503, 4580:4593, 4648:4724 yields -0.05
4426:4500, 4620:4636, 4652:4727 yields -0.06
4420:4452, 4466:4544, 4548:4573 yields 0.02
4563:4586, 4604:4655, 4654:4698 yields -0.03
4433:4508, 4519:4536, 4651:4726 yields 0.01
